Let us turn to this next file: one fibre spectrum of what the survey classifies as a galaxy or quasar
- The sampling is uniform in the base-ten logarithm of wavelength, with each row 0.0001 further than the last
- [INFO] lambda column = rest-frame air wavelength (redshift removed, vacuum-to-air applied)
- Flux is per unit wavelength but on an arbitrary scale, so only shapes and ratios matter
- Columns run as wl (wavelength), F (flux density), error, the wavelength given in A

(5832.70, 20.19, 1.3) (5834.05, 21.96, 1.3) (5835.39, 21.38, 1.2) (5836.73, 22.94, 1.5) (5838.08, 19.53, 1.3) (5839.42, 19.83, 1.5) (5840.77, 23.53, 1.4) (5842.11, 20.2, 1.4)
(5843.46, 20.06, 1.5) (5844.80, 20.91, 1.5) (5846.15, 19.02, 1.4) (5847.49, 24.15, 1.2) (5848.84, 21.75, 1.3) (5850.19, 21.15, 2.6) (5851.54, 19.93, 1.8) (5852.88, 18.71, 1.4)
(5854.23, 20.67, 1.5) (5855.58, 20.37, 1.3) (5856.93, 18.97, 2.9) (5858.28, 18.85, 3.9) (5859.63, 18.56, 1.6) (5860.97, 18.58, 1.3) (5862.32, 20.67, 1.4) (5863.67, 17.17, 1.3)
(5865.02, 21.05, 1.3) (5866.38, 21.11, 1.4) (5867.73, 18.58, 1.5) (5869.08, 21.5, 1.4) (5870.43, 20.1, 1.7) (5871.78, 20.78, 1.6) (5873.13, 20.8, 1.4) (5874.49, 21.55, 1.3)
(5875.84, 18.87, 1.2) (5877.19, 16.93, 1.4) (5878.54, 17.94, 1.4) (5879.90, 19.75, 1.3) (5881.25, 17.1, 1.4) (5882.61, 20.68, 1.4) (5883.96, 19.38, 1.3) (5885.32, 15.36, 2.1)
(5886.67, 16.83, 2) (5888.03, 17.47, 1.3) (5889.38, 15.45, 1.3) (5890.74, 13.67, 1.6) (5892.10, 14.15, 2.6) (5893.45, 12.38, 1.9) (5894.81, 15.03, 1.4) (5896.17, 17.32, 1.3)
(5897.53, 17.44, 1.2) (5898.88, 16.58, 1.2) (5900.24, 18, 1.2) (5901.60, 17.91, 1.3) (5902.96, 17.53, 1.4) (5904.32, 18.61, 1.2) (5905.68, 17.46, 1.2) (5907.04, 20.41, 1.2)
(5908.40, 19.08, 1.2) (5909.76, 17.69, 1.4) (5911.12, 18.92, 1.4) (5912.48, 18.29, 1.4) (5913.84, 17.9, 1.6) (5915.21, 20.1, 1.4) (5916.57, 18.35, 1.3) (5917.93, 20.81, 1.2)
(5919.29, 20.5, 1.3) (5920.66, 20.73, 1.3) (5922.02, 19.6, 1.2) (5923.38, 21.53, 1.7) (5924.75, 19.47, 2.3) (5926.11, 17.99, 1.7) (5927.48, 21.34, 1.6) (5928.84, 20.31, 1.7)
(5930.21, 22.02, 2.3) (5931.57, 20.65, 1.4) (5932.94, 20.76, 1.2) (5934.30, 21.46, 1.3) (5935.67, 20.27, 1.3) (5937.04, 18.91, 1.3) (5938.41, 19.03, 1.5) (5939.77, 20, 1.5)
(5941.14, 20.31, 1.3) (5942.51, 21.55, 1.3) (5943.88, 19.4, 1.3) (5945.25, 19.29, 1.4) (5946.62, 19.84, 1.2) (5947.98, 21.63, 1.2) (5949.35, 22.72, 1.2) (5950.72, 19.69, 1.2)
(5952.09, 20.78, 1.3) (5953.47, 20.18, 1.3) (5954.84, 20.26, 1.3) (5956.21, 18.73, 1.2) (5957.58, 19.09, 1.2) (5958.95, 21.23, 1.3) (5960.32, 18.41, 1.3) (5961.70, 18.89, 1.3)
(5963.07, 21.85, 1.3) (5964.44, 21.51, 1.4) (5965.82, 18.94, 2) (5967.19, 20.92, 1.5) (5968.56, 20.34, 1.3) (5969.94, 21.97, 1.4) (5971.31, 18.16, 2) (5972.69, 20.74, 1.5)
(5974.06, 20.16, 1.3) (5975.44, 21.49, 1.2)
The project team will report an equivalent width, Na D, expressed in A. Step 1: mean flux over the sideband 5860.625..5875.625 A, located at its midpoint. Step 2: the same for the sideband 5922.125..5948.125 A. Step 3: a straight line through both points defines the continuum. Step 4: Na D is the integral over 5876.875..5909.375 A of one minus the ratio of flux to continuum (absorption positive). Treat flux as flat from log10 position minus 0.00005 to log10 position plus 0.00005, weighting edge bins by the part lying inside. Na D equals 4.83 A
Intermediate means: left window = 20.2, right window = 20.3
